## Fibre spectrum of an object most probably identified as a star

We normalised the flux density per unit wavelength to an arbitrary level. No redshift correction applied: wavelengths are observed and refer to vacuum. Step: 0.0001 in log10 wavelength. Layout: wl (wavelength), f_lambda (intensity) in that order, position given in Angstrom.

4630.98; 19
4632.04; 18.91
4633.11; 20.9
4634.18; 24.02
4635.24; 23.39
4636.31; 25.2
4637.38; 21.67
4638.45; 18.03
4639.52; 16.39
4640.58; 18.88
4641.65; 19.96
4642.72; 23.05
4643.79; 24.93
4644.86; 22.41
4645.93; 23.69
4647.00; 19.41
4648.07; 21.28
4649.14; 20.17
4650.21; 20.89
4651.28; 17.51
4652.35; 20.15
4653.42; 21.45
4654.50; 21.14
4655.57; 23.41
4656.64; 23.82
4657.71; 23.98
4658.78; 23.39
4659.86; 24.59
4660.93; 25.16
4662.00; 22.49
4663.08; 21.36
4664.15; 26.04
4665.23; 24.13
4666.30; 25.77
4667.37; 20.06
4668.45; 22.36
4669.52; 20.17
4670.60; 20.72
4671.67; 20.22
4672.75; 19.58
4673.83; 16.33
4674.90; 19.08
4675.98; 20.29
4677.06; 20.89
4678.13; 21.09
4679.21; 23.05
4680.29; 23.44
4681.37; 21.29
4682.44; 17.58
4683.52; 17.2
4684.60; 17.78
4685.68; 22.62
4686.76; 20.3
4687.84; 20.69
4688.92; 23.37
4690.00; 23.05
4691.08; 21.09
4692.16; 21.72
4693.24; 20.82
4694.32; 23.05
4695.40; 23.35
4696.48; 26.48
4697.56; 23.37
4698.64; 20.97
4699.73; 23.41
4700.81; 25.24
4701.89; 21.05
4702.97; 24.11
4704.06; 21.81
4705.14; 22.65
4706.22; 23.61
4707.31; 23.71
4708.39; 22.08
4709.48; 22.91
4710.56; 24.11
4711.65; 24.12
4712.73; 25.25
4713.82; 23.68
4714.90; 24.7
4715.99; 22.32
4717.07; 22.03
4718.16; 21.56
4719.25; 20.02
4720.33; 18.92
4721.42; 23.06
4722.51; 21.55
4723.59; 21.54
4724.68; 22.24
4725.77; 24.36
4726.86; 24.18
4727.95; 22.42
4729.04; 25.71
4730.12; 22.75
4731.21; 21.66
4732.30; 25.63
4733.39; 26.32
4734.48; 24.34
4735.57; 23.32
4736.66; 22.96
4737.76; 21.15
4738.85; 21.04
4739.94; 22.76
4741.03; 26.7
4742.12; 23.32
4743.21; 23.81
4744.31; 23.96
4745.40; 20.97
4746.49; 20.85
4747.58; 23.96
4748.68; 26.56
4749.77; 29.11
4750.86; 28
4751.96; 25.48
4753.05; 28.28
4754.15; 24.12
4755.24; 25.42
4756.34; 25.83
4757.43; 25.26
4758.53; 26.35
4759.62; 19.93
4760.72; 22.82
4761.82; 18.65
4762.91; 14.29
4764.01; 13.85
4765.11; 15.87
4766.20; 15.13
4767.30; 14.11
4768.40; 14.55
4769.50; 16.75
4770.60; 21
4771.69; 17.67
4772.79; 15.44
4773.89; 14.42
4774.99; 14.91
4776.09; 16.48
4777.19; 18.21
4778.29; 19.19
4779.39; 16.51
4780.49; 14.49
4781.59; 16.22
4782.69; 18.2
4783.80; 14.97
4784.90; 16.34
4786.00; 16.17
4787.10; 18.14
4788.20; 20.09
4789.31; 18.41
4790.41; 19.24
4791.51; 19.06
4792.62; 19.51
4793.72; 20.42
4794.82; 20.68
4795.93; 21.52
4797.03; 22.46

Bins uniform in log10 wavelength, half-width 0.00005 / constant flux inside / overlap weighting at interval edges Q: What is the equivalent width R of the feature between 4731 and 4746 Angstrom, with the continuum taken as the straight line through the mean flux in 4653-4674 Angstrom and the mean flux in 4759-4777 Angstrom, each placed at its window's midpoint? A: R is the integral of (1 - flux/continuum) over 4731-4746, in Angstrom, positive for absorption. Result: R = -4.21 Angstrom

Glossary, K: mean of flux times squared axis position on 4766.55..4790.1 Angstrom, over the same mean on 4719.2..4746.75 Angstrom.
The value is 0.74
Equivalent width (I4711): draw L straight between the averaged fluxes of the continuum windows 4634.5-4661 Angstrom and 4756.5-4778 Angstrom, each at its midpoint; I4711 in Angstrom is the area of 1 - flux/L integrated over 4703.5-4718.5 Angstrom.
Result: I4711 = -2.7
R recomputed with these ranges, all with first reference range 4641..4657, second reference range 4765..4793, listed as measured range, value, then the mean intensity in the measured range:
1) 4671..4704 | -2.1 Angstrom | 21.4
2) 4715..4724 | -1.2 Angstrom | 21.5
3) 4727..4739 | -3.2 Angstrom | 23.5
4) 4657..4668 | -1.4 Angstrom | 23.7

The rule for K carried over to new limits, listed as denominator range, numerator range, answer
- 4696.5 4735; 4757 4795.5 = 0.79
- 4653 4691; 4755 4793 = 0.87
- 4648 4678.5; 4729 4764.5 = 1.12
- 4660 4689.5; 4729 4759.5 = 1.18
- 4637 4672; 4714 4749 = 1.09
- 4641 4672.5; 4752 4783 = 0.89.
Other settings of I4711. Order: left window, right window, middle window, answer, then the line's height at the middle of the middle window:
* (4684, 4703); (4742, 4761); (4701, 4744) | 0.77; 23.5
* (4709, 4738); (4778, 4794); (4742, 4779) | -1.18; 19.9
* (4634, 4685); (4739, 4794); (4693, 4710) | -1.79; 20.9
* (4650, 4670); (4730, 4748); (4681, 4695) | 1.21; 22.8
